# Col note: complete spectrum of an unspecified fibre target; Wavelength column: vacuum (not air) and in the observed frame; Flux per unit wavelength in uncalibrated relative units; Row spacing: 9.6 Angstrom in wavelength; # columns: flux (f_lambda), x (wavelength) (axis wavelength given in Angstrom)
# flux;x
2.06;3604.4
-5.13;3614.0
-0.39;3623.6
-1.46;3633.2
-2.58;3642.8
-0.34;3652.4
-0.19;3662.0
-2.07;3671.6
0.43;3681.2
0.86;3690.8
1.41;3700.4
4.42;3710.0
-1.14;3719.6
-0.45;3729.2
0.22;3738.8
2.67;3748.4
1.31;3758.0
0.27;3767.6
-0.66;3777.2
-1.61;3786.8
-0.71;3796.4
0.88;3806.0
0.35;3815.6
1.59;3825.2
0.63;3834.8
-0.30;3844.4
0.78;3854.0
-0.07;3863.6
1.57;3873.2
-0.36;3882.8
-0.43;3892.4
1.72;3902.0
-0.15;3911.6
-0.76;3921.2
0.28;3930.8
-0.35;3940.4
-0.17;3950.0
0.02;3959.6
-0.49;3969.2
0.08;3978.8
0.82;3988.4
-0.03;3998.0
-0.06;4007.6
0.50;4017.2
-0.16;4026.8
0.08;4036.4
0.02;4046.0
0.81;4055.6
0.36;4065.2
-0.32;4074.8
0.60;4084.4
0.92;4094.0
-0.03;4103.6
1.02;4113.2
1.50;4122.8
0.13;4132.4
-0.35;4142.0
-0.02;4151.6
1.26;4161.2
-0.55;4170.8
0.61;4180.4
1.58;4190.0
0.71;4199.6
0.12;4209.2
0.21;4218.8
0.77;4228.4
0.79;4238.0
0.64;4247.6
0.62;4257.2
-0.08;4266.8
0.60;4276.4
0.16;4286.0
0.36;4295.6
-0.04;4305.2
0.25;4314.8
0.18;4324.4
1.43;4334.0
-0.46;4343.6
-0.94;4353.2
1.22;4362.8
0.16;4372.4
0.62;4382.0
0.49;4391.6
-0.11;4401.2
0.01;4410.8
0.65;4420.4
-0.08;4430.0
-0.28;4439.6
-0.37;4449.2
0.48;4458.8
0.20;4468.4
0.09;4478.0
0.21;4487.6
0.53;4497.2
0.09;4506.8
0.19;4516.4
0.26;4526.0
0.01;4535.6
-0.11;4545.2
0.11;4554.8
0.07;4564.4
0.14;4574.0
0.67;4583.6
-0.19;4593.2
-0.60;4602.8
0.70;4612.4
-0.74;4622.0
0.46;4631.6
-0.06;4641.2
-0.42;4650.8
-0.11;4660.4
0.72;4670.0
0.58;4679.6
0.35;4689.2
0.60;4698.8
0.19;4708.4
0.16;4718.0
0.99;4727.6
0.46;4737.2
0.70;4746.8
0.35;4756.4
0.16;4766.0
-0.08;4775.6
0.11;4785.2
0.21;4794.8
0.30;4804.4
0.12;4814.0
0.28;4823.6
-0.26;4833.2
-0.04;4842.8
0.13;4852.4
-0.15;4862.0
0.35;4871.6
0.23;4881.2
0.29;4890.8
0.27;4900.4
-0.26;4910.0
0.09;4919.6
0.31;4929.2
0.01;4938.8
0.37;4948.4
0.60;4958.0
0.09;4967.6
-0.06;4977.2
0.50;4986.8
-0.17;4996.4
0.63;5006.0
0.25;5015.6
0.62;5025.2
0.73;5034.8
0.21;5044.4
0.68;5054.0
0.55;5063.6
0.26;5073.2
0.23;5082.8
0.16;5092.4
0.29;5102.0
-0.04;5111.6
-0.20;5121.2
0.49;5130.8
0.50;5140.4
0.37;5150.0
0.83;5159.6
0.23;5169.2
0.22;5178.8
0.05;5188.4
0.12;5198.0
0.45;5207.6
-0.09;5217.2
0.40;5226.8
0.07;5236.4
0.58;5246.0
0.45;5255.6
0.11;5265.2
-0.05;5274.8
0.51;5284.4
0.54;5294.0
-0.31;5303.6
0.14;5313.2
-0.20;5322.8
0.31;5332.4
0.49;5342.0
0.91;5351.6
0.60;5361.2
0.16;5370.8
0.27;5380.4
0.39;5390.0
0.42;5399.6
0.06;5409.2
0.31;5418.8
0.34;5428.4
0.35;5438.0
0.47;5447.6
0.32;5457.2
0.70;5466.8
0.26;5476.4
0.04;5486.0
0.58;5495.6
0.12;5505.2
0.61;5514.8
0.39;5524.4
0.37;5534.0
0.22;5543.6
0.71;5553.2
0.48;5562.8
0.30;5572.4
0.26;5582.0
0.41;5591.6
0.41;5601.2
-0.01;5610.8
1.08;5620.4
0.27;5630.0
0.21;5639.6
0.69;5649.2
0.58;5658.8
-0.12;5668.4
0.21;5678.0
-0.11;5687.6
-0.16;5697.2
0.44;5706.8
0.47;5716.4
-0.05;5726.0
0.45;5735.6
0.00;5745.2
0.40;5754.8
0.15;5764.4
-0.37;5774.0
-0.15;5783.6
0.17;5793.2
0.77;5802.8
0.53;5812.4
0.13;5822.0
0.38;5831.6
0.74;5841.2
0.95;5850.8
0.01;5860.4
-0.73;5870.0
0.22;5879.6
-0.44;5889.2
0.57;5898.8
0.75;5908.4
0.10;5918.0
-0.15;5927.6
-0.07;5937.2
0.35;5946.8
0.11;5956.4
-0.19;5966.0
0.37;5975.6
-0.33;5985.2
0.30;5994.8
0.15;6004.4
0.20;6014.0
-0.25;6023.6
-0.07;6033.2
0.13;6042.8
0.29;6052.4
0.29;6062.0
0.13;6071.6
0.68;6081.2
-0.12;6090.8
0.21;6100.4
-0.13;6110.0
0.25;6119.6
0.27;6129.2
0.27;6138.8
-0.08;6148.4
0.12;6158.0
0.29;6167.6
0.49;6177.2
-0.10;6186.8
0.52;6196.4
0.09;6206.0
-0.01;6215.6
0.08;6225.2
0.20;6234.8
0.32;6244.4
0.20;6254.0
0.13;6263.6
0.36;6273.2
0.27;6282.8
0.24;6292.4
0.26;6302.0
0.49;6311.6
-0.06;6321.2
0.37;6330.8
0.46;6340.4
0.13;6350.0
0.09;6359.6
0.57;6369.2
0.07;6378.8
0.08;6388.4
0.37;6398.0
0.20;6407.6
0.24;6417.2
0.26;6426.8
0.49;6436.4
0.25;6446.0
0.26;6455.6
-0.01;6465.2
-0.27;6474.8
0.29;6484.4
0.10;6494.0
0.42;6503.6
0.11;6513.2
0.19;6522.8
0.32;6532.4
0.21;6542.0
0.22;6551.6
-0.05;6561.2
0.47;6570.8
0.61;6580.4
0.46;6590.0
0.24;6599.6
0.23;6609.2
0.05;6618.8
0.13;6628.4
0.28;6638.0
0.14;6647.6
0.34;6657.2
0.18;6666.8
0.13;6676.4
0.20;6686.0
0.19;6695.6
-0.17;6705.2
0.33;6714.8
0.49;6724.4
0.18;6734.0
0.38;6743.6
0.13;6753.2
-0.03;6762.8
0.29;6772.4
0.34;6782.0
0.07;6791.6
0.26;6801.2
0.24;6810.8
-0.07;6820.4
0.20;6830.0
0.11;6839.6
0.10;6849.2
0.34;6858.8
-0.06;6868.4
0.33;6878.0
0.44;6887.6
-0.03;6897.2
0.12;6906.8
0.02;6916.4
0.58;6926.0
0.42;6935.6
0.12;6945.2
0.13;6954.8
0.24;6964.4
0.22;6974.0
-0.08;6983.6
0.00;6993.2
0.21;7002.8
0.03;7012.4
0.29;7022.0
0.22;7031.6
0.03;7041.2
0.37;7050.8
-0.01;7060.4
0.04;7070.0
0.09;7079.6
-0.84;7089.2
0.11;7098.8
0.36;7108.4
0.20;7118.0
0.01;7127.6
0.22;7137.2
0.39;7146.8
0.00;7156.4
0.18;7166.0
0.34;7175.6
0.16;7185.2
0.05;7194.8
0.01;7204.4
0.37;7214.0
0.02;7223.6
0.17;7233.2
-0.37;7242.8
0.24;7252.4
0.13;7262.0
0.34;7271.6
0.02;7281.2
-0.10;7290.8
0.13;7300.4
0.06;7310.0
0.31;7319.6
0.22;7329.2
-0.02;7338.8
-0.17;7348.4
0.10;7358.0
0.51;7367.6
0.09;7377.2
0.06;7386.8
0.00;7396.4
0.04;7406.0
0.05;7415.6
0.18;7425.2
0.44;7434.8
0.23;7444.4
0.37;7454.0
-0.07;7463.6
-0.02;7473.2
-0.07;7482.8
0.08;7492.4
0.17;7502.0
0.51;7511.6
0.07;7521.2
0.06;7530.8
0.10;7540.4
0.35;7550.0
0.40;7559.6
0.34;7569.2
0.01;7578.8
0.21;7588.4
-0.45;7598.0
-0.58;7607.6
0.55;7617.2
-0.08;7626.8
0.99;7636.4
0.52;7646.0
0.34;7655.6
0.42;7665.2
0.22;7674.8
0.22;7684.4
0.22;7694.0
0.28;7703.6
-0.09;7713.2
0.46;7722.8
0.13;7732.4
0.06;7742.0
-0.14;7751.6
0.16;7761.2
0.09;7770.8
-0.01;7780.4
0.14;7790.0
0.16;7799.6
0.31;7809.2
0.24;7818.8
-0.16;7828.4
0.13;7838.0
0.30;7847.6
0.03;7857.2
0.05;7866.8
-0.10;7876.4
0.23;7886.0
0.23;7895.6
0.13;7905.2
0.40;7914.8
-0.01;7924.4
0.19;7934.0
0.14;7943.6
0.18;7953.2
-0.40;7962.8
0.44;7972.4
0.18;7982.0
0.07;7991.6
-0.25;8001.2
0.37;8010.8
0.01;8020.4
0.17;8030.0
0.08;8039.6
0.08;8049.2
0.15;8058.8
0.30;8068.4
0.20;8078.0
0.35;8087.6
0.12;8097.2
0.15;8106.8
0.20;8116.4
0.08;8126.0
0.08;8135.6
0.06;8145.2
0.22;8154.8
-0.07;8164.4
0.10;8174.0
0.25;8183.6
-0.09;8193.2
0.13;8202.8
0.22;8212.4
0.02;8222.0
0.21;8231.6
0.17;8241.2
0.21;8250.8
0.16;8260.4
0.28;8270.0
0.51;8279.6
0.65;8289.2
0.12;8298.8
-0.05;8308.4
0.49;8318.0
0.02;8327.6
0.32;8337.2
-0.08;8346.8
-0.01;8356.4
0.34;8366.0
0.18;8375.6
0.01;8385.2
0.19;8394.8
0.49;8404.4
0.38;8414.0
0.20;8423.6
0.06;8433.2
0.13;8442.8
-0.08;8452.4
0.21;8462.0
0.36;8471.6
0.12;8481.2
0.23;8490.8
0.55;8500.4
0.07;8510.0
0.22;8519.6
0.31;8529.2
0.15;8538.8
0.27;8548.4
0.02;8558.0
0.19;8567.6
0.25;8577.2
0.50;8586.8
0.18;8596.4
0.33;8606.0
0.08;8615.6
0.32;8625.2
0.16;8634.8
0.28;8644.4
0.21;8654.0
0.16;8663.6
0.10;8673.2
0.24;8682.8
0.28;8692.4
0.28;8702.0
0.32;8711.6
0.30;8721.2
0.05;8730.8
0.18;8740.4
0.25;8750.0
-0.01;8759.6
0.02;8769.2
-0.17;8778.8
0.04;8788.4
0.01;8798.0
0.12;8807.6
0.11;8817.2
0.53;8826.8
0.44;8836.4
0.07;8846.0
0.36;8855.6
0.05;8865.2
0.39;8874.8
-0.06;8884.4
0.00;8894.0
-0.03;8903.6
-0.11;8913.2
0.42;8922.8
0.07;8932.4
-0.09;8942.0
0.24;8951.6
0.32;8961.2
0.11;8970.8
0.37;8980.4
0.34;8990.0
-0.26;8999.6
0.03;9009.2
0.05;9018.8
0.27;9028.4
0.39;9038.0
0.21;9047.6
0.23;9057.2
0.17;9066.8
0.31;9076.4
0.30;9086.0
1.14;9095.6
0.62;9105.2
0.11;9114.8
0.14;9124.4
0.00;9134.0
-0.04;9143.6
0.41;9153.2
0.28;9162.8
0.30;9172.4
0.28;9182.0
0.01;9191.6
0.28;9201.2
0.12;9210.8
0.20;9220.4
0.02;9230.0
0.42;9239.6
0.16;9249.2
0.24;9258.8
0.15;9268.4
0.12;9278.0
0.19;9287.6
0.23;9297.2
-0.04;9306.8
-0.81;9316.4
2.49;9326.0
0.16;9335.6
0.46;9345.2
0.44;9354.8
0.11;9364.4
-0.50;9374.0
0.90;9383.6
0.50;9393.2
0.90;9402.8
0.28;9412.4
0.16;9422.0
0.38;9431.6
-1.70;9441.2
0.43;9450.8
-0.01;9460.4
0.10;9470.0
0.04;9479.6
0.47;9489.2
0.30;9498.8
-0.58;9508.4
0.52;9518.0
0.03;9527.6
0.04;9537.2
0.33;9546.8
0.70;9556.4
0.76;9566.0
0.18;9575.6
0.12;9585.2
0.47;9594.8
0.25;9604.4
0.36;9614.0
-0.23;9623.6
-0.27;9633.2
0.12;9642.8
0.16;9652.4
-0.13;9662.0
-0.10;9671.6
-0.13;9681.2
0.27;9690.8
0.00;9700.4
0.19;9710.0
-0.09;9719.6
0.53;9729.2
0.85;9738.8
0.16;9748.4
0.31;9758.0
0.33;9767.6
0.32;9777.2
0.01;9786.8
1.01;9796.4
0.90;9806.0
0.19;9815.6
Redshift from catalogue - 1.440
